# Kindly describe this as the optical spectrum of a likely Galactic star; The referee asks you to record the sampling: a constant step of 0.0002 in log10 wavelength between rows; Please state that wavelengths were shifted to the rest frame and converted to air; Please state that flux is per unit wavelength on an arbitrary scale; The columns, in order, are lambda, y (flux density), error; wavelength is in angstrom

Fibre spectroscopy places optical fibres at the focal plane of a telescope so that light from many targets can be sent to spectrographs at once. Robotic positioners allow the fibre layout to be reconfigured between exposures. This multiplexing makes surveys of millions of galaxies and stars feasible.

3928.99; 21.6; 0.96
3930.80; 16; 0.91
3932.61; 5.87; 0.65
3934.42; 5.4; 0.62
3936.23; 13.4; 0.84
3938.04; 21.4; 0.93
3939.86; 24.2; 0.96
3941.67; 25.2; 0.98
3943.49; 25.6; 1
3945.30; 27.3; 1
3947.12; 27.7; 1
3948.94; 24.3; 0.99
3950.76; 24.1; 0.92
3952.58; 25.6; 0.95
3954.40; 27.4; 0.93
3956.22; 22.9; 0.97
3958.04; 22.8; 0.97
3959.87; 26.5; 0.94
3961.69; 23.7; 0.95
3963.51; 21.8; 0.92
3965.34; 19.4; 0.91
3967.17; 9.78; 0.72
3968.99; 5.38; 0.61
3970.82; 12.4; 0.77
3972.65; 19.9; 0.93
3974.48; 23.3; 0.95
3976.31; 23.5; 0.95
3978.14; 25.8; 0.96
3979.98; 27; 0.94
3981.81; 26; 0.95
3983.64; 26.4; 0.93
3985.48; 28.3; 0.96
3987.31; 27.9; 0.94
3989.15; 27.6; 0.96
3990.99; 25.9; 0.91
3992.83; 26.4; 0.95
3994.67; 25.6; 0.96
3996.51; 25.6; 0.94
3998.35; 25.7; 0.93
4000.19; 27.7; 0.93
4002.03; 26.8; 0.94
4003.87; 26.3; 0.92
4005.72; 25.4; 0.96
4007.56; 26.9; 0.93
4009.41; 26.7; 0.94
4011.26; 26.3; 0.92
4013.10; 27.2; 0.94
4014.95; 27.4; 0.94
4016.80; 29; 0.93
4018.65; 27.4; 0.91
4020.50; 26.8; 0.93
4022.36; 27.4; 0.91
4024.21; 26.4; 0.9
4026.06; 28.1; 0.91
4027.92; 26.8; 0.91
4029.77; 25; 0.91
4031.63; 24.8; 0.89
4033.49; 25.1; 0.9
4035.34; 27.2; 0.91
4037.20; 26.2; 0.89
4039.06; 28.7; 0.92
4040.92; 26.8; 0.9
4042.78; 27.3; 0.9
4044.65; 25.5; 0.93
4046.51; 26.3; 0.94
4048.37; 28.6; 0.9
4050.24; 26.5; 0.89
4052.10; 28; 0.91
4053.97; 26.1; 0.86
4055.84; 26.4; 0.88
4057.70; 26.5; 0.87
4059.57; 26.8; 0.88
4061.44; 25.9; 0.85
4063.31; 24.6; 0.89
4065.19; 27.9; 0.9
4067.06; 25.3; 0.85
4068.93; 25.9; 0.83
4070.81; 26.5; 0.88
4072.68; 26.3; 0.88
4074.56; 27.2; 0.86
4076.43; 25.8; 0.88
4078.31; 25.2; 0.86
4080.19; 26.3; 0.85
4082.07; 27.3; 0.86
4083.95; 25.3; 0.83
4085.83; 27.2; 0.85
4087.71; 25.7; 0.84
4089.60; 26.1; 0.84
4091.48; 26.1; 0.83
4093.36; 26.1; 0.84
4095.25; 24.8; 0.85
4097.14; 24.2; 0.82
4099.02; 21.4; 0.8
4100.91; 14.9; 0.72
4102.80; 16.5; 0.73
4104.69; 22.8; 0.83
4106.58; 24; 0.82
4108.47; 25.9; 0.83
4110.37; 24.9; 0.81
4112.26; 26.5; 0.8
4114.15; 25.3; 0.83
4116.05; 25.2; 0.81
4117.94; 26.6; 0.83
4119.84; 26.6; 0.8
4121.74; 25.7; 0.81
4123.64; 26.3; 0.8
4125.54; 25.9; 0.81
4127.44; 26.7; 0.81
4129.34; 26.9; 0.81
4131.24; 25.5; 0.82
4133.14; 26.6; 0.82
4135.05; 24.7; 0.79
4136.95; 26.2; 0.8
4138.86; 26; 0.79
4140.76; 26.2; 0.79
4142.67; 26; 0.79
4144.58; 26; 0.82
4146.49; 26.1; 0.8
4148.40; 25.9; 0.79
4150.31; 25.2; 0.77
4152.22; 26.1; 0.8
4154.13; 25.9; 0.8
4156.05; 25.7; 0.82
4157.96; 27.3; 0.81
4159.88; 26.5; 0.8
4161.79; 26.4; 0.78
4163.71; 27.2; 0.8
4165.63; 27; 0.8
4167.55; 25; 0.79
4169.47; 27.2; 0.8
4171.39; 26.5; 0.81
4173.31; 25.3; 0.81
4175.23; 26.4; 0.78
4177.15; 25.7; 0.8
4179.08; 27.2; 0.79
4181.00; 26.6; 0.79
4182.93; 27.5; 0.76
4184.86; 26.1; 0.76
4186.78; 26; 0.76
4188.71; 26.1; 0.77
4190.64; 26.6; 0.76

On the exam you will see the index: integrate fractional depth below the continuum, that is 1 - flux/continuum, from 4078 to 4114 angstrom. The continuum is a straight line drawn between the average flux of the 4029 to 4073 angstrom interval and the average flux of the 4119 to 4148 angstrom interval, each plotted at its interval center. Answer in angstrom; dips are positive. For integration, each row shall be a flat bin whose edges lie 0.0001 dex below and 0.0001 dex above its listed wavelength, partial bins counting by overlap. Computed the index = 2.7 angstrom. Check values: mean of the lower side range 26.4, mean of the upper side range 26.1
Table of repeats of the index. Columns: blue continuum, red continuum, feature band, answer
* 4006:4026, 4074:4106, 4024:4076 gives -1.5 angstrom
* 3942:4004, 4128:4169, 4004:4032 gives -2.7 angstrom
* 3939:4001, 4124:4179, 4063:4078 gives -0.7 angstrom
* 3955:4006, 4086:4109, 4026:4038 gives -1.4 angstrom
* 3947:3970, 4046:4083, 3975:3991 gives -2.7 angstrom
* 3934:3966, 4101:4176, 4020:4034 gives -1.3 angstrom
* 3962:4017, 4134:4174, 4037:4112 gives -1.2 angstrom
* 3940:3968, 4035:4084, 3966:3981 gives 3.6 angstrom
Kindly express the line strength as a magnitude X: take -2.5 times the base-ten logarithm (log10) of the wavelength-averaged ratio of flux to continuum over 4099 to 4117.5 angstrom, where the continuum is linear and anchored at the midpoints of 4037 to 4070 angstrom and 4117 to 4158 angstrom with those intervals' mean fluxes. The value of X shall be 0.15 mag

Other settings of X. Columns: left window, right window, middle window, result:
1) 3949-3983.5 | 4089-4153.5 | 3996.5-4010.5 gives -0.18 mag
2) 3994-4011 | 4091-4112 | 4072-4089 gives -0.11 mag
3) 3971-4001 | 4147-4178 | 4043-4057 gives -0.04 mag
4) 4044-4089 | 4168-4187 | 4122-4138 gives 0.01 mag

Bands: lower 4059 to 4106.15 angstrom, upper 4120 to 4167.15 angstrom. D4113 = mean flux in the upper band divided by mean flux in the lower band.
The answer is 1.05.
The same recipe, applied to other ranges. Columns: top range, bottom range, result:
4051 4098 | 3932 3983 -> 1.24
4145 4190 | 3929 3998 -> 1.19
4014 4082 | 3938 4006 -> 1.11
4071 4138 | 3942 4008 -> 1.05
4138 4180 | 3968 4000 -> 1.10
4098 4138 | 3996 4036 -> 0.92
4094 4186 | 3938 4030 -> 1.03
